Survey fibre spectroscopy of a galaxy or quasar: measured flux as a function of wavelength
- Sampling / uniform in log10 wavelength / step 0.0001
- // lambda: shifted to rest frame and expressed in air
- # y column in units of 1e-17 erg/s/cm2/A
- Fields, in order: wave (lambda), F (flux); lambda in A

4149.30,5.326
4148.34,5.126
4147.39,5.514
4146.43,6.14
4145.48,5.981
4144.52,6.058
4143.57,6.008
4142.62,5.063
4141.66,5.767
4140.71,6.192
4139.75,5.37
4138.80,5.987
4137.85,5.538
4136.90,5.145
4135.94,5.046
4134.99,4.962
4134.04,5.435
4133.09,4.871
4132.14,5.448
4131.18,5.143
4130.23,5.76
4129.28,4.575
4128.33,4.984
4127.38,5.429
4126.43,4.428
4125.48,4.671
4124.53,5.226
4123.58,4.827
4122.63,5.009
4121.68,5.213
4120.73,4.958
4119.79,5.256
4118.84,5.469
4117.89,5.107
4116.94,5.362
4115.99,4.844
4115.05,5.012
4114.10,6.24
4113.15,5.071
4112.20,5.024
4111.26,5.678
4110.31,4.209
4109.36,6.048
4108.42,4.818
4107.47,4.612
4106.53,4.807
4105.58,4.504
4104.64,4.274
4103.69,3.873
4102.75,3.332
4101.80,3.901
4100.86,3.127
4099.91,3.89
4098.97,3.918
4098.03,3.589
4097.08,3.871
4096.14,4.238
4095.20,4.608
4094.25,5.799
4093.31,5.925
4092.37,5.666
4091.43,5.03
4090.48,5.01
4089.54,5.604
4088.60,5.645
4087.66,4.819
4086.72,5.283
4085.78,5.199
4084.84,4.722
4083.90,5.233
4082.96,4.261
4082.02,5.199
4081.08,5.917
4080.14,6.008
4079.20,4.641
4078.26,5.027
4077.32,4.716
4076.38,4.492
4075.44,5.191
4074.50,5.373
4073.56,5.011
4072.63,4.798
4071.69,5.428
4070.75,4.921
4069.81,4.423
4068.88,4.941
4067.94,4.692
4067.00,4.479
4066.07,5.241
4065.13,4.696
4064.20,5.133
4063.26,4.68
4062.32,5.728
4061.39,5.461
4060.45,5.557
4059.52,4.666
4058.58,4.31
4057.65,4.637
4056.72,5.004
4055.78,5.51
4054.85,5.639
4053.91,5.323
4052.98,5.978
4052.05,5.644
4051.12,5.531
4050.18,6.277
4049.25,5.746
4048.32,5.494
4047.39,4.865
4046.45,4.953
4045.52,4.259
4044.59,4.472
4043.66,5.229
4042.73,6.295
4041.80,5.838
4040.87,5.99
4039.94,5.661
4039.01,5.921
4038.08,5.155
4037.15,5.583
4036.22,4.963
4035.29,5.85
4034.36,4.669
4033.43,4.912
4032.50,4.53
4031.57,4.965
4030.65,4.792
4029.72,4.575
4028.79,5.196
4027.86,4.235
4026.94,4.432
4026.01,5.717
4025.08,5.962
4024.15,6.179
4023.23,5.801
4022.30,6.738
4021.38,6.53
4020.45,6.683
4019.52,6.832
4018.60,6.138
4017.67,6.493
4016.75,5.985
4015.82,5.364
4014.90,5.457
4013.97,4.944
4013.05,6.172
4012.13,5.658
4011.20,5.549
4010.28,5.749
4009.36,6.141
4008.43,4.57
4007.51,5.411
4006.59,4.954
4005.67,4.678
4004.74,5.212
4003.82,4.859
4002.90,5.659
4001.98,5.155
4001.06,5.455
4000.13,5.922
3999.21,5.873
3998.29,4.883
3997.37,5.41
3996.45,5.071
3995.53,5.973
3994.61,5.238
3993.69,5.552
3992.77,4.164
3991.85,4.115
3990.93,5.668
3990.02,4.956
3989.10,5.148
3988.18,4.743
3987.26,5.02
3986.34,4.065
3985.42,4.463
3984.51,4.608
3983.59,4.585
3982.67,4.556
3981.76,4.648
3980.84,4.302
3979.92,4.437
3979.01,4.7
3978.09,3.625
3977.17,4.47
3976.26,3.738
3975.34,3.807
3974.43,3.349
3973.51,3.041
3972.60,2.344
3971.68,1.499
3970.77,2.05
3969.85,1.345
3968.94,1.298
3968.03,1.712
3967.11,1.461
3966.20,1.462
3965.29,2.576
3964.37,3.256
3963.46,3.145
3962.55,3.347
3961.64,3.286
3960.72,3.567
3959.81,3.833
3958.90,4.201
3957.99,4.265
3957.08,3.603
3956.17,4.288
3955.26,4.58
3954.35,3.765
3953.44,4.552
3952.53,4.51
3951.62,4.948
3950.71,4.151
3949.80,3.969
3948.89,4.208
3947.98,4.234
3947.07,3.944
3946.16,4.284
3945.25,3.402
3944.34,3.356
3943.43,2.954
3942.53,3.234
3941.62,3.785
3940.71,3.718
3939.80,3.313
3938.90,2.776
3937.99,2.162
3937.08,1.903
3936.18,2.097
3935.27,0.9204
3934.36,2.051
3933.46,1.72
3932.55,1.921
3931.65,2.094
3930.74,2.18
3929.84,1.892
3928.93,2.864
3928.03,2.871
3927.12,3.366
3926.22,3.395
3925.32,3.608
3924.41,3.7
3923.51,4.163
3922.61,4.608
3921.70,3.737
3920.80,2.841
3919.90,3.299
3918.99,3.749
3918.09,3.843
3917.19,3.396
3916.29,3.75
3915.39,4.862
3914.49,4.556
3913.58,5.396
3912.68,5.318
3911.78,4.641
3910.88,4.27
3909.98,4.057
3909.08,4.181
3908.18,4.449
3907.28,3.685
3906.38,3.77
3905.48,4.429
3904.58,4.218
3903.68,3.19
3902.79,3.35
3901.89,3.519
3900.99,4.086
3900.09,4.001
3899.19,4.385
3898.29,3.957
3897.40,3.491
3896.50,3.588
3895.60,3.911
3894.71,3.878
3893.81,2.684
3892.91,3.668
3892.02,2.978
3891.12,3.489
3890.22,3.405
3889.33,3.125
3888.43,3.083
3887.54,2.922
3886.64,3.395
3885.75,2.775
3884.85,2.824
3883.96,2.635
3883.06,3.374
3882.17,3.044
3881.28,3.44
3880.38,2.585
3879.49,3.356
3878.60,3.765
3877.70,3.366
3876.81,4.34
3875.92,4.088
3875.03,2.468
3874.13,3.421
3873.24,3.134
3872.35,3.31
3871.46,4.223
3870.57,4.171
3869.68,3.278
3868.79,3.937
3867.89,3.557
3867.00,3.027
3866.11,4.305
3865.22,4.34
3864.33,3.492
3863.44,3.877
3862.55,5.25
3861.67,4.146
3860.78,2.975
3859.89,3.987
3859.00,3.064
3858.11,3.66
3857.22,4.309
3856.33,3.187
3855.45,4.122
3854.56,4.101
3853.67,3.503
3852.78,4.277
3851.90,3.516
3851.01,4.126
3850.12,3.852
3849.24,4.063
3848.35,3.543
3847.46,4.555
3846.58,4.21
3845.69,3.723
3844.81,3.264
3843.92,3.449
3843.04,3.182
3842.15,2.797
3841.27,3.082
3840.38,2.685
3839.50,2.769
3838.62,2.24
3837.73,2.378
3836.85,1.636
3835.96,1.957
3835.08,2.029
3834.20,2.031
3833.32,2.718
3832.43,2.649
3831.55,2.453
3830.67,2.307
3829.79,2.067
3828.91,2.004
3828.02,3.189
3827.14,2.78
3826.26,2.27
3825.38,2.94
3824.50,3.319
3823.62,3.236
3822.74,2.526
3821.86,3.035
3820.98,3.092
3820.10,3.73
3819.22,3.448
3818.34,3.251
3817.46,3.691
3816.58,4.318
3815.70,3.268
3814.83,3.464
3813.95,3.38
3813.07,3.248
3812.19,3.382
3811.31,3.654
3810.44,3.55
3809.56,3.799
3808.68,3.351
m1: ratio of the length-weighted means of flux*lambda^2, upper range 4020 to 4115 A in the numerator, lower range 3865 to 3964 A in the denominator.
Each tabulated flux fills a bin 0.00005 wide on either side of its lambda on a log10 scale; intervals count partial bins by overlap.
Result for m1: 1.55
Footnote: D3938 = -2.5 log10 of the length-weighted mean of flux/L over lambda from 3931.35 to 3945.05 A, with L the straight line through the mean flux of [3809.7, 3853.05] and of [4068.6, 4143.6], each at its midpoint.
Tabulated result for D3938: 0.44 mag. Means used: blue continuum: 3.11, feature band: 2.56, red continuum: 5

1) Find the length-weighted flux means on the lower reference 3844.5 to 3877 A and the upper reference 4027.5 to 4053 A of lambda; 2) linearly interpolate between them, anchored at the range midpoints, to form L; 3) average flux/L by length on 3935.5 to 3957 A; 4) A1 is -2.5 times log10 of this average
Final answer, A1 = 0.23 mag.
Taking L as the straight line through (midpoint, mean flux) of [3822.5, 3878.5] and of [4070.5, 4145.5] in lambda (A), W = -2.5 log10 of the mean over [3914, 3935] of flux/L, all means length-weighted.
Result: 0.180 mag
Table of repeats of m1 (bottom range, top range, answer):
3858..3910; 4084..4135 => 1.53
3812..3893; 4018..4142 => 1.74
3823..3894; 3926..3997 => 1.14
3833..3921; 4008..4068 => 1.64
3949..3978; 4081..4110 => 1.53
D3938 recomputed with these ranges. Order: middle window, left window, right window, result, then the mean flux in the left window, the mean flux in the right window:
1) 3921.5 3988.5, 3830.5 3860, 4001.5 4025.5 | 0.40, 3.22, 5.73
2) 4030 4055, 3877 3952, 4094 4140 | -0.22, 3.46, 4.86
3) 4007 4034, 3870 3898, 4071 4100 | -0.24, 3.36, 4.98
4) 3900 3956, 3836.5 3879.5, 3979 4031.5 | 0.22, 3.58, 5.29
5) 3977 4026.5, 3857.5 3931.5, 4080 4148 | -0.22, 3.63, 5.06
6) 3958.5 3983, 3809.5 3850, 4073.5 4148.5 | 0.28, 3.05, 5.05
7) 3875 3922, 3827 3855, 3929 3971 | -0.20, 3.04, 3.08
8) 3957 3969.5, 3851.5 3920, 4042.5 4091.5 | 0.43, 3.72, 5.13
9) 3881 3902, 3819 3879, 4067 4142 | 0.06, 3.32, 4.98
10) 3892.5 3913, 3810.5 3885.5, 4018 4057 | 0.00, 3.32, 5.48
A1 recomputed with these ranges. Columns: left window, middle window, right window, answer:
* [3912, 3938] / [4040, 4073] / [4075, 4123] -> -0.16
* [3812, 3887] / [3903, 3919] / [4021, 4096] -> -0.09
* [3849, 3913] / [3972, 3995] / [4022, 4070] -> 0.07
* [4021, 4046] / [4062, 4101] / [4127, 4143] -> 0.09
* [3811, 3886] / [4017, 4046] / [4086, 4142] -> -0.23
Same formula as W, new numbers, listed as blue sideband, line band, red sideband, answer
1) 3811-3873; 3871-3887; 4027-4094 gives 0.10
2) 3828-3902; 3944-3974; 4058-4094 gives 0.23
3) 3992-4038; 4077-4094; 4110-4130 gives -0.01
